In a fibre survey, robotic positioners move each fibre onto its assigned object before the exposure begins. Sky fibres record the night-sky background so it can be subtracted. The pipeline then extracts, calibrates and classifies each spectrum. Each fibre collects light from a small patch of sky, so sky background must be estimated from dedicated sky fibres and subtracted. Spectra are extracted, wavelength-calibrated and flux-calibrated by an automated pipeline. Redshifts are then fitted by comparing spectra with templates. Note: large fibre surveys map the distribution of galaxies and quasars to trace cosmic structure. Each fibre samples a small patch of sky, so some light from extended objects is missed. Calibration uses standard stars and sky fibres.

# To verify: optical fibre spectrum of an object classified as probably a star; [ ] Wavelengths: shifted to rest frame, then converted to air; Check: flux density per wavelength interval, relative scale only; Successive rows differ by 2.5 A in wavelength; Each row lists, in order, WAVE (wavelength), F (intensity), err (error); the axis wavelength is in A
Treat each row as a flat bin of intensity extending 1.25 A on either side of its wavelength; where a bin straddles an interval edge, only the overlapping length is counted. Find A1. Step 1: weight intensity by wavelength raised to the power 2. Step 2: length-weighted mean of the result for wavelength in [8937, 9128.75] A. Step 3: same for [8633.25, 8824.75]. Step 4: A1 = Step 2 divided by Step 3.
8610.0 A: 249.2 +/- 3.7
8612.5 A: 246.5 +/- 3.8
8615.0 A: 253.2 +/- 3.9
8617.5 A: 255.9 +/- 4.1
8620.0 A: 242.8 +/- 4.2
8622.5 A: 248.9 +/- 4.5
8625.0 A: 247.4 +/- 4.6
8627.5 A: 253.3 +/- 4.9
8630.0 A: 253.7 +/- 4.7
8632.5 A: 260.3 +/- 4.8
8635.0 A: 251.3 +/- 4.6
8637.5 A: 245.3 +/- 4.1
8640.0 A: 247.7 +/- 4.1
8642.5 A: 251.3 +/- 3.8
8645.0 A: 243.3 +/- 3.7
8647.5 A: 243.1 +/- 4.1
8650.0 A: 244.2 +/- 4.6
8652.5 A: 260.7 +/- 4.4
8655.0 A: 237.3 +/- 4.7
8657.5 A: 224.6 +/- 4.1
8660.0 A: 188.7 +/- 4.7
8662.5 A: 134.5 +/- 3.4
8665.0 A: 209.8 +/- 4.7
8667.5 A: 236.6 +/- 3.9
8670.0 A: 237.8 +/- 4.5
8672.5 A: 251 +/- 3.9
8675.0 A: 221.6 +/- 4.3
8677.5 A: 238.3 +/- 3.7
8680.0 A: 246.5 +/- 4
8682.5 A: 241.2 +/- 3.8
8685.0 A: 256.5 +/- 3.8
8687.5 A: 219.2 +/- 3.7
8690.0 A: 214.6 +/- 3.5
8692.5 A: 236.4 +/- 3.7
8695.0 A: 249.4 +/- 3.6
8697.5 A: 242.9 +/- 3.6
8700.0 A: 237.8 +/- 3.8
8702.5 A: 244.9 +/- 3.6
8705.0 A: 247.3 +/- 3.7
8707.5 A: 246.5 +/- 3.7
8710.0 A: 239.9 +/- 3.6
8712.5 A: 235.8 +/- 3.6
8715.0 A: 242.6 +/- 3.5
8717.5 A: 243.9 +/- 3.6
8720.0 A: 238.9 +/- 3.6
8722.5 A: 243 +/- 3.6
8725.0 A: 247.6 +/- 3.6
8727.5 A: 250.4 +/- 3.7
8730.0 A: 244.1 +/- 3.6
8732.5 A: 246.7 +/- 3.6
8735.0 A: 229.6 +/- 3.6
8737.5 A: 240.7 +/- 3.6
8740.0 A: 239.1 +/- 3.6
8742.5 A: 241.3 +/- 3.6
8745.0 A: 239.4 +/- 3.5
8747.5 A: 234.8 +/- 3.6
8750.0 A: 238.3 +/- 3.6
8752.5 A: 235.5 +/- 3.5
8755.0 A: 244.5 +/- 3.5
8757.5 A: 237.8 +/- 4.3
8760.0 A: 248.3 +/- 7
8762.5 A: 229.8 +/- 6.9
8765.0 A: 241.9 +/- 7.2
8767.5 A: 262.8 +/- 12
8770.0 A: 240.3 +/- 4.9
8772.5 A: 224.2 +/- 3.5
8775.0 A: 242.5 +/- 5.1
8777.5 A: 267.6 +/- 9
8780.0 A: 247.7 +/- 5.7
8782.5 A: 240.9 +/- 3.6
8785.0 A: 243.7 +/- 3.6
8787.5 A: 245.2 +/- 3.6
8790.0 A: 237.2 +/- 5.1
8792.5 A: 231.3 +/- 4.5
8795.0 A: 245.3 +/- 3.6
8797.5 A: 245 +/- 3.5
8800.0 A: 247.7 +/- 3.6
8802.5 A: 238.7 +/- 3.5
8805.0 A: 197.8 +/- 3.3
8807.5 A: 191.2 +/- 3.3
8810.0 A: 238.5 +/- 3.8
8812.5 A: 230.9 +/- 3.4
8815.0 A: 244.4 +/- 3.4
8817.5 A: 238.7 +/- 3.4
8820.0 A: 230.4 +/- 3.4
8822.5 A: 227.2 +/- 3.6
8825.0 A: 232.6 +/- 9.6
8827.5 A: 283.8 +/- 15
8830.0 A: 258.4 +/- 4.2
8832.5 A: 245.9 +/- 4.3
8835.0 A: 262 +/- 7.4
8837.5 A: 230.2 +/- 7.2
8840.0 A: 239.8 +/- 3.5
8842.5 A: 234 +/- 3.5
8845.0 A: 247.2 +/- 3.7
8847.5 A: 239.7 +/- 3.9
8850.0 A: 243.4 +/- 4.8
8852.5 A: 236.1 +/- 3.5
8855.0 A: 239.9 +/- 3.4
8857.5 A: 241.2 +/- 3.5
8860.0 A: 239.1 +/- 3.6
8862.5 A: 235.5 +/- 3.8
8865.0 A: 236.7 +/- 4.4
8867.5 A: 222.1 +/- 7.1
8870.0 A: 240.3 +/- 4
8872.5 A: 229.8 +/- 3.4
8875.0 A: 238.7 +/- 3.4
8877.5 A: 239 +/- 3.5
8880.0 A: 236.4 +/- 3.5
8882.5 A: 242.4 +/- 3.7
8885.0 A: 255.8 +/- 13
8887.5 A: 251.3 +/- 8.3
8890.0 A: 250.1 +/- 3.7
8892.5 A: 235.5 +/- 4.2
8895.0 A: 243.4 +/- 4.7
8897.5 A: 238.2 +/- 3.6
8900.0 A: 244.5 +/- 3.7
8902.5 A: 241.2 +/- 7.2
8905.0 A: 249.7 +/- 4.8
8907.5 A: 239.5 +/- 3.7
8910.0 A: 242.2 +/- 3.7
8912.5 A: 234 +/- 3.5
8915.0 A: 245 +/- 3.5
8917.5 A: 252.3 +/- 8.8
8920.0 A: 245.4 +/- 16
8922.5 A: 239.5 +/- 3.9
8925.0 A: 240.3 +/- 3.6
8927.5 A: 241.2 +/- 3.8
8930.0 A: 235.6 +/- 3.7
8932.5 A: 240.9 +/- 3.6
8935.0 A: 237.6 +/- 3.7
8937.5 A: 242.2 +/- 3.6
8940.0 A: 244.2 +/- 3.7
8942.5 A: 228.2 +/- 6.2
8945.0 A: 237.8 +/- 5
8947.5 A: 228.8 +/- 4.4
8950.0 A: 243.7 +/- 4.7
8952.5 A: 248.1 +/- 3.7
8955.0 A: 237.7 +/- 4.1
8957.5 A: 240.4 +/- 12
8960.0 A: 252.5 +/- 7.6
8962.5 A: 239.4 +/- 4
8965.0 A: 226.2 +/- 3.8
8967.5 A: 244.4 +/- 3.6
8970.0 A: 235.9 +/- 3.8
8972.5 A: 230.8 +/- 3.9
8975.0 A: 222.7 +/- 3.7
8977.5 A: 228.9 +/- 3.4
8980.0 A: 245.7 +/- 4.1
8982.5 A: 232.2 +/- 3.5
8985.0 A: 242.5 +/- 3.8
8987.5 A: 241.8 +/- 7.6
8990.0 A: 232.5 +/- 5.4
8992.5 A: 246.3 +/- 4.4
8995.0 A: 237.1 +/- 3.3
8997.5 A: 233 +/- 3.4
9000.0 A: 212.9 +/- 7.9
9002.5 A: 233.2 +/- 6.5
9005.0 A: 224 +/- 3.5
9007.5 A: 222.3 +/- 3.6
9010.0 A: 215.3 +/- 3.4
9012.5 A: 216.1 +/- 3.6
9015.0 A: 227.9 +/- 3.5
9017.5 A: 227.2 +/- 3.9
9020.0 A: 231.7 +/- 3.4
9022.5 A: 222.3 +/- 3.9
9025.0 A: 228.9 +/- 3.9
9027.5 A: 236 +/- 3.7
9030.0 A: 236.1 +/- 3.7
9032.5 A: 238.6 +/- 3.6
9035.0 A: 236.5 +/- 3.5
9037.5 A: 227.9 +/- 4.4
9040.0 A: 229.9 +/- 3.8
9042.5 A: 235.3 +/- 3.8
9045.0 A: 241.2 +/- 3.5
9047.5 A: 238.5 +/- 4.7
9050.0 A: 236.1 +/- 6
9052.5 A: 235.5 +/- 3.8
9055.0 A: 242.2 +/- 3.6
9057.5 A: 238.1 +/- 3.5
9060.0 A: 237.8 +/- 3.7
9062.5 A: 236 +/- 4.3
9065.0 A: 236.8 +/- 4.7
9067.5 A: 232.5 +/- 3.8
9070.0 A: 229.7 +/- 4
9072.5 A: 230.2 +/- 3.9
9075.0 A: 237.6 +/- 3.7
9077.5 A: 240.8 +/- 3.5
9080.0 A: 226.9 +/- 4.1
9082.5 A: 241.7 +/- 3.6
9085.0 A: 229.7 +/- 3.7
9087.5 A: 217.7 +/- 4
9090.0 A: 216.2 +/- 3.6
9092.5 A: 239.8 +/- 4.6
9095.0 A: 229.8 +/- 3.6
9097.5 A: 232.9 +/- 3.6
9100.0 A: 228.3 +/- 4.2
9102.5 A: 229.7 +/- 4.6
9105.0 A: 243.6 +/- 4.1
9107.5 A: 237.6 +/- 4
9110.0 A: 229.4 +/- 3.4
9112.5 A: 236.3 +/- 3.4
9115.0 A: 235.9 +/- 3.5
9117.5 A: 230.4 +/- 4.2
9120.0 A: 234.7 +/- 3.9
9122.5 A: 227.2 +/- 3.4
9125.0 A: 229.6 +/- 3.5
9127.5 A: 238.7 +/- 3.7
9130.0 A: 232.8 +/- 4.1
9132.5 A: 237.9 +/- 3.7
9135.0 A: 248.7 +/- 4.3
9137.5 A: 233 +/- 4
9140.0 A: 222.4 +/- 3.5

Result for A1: 1.1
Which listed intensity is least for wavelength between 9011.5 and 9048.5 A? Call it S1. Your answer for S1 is 216.1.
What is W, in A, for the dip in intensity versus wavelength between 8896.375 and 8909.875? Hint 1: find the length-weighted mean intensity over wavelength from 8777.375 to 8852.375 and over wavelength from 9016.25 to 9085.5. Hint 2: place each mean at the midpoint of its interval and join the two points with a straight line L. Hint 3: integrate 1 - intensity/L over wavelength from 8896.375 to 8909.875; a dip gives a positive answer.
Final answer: -0.3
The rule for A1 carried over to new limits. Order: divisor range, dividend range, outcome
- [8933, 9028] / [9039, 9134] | 1.02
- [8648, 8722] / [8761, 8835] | 1.05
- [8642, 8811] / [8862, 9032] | 1.05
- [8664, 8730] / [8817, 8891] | 1.05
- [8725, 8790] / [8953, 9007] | 1.02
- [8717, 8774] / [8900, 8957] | 1.04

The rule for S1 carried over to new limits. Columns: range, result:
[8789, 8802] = 231.3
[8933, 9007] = 212.9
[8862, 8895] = 222.1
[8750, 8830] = 191.2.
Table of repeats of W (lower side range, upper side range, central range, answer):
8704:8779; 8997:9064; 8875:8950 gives -1.8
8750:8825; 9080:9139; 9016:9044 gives 0.3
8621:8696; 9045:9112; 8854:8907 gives -1.2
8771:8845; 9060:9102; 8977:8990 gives -0.2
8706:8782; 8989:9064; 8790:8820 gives 1.0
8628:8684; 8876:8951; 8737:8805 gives -0.9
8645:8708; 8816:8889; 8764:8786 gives -0.8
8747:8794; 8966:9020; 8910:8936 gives -0.8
